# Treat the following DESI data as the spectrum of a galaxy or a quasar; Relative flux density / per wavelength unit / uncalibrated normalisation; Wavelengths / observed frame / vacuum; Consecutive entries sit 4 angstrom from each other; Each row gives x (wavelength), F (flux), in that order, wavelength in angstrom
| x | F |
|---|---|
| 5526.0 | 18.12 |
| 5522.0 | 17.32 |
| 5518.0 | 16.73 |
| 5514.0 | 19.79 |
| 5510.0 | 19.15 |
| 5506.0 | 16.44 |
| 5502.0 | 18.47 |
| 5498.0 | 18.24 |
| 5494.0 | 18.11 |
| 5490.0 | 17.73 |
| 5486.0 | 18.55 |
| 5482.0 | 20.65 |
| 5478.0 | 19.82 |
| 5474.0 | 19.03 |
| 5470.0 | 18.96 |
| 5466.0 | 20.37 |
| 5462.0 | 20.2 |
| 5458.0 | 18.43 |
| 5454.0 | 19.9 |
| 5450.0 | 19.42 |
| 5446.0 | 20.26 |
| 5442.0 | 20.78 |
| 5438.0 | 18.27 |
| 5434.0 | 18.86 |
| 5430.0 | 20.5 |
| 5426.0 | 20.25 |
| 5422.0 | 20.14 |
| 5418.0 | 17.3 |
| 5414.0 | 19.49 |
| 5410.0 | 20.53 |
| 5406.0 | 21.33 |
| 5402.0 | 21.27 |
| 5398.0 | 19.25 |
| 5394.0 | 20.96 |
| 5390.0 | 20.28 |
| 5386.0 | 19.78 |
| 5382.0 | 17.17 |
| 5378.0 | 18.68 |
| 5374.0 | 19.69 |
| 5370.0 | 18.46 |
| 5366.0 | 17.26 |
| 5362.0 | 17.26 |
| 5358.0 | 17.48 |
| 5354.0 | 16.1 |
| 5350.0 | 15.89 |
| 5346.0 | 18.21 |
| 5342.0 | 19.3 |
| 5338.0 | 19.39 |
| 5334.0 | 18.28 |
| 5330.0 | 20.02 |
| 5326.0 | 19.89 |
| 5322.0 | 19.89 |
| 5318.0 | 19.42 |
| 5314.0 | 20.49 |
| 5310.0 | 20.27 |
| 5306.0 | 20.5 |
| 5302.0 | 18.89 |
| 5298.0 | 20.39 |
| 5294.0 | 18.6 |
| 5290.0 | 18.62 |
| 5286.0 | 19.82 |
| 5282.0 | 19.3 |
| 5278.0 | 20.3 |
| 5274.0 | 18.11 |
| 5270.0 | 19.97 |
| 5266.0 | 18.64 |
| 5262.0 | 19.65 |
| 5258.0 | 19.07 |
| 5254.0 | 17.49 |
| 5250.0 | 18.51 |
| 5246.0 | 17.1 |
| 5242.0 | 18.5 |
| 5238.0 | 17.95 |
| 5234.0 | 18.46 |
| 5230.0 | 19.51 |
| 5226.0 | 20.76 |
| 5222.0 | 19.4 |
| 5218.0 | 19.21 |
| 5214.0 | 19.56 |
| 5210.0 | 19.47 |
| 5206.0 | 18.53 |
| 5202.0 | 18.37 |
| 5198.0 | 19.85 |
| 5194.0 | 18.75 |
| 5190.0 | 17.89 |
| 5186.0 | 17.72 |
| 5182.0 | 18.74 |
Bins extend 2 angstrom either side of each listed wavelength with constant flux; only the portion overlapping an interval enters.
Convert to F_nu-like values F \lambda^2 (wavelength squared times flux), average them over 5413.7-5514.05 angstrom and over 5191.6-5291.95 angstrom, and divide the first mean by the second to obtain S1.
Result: 1.1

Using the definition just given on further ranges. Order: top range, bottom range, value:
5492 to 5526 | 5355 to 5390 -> 1.04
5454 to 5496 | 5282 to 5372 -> 1.08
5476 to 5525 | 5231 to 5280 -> 1.08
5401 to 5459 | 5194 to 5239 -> 1.12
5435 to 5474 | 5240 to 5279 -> 1.13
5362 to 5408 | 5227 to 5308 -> 1.07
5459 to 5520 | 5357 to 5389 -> 1.07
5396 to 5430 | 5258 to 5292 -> 1.09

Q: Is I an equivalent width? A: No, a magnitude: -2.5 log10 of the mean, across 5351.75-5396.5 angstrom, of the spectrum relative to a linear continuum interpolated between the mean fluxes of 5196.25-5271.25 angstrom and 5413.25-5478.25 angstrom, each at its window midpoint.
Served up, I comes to 0.05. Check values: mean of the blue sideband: 18.9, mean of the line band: 18.5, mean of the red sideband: 19.5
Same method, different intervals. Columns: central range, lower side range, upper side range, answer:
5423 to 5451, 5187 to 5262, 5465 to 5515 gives -0.055 mag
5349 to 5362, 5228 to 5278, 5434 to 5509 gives 0.135 mag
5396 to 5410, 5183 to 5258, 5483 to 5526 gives -0.127 mag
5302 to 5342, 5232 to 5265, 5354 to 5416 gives -0.053 mag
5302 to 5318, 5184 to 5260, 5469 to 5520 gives -0.079 mag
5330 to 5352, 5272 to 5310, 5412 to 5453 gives 0.063 mag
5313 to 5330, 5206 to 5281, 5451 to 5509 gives -0.053 mag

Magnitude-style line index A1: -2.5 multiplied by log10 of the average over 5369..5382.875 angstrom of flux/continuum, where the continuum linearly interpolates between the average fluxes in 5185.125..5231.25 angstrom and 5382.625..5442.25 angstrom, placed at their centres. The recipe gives 0.06 mag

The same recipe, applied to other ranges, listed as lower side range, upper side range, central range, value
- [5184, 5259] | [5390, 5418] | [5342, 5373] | 0.14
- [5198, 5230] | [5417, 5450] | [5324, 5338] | 0.01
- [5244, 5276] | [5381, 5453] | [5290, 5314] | -0.05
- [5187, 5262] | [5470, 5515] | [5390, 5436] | -0.07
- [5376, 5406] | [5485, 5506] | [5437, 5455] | -0.05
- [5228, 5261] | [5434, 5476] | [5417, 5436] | -0.01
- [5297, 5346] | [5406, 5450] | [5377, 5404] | 0.00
